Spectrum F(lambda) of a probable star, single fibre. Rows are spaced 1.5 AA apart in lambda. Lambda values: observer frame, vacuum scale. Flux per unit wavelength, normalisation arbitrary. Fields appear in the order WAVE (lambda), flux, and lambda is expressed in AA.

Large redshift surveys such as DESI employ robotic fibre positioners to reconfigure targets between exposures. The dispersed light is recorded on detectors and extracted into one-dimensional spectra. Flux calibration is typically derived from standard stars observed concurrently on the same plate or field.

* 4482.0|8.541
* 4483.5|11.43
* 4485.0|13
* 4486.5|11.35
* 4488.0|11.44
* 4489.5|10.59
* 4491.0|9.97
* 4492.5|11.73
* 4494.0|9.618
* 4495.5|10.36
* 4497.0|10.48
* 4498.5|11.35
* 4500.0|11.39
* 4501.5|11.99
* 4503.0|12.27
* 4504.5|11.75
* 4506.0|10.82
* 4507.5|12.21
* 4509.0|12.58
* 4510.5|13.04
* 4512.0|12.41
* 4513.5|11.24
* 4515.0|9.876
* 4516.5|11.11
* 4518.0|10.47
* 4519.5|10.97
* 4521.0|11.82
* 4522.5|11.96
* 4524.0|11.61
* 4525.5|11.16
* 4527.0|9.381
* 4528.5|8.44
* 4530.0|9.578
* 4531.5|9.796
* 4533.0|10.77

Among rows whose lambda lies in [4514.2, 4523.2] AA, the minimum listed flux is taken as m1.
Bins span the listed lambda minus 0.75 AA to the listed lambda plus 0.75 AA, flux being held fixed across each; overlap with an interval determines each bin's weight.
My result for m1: 9.876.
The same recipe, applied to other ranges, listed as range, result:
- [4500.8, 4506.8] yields 10.82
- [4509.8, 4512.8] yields 12.41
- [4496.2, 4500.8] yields 10.48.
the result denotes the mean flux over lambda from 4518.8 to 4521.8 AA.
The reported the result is 11.4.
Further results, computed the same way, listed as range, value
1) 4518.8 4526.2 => 11.5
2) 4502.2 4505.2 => 12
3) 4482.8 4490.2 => 11.6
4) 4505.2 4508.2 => 11.5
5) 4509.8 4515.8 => 11.6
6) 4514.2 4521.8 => 10.9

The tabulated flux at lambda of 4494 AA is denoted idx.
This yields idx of 9.618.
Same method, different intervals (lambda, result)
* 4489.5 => 10.59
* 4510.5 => 13.04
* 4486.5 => 11.35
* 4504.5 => 11.75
